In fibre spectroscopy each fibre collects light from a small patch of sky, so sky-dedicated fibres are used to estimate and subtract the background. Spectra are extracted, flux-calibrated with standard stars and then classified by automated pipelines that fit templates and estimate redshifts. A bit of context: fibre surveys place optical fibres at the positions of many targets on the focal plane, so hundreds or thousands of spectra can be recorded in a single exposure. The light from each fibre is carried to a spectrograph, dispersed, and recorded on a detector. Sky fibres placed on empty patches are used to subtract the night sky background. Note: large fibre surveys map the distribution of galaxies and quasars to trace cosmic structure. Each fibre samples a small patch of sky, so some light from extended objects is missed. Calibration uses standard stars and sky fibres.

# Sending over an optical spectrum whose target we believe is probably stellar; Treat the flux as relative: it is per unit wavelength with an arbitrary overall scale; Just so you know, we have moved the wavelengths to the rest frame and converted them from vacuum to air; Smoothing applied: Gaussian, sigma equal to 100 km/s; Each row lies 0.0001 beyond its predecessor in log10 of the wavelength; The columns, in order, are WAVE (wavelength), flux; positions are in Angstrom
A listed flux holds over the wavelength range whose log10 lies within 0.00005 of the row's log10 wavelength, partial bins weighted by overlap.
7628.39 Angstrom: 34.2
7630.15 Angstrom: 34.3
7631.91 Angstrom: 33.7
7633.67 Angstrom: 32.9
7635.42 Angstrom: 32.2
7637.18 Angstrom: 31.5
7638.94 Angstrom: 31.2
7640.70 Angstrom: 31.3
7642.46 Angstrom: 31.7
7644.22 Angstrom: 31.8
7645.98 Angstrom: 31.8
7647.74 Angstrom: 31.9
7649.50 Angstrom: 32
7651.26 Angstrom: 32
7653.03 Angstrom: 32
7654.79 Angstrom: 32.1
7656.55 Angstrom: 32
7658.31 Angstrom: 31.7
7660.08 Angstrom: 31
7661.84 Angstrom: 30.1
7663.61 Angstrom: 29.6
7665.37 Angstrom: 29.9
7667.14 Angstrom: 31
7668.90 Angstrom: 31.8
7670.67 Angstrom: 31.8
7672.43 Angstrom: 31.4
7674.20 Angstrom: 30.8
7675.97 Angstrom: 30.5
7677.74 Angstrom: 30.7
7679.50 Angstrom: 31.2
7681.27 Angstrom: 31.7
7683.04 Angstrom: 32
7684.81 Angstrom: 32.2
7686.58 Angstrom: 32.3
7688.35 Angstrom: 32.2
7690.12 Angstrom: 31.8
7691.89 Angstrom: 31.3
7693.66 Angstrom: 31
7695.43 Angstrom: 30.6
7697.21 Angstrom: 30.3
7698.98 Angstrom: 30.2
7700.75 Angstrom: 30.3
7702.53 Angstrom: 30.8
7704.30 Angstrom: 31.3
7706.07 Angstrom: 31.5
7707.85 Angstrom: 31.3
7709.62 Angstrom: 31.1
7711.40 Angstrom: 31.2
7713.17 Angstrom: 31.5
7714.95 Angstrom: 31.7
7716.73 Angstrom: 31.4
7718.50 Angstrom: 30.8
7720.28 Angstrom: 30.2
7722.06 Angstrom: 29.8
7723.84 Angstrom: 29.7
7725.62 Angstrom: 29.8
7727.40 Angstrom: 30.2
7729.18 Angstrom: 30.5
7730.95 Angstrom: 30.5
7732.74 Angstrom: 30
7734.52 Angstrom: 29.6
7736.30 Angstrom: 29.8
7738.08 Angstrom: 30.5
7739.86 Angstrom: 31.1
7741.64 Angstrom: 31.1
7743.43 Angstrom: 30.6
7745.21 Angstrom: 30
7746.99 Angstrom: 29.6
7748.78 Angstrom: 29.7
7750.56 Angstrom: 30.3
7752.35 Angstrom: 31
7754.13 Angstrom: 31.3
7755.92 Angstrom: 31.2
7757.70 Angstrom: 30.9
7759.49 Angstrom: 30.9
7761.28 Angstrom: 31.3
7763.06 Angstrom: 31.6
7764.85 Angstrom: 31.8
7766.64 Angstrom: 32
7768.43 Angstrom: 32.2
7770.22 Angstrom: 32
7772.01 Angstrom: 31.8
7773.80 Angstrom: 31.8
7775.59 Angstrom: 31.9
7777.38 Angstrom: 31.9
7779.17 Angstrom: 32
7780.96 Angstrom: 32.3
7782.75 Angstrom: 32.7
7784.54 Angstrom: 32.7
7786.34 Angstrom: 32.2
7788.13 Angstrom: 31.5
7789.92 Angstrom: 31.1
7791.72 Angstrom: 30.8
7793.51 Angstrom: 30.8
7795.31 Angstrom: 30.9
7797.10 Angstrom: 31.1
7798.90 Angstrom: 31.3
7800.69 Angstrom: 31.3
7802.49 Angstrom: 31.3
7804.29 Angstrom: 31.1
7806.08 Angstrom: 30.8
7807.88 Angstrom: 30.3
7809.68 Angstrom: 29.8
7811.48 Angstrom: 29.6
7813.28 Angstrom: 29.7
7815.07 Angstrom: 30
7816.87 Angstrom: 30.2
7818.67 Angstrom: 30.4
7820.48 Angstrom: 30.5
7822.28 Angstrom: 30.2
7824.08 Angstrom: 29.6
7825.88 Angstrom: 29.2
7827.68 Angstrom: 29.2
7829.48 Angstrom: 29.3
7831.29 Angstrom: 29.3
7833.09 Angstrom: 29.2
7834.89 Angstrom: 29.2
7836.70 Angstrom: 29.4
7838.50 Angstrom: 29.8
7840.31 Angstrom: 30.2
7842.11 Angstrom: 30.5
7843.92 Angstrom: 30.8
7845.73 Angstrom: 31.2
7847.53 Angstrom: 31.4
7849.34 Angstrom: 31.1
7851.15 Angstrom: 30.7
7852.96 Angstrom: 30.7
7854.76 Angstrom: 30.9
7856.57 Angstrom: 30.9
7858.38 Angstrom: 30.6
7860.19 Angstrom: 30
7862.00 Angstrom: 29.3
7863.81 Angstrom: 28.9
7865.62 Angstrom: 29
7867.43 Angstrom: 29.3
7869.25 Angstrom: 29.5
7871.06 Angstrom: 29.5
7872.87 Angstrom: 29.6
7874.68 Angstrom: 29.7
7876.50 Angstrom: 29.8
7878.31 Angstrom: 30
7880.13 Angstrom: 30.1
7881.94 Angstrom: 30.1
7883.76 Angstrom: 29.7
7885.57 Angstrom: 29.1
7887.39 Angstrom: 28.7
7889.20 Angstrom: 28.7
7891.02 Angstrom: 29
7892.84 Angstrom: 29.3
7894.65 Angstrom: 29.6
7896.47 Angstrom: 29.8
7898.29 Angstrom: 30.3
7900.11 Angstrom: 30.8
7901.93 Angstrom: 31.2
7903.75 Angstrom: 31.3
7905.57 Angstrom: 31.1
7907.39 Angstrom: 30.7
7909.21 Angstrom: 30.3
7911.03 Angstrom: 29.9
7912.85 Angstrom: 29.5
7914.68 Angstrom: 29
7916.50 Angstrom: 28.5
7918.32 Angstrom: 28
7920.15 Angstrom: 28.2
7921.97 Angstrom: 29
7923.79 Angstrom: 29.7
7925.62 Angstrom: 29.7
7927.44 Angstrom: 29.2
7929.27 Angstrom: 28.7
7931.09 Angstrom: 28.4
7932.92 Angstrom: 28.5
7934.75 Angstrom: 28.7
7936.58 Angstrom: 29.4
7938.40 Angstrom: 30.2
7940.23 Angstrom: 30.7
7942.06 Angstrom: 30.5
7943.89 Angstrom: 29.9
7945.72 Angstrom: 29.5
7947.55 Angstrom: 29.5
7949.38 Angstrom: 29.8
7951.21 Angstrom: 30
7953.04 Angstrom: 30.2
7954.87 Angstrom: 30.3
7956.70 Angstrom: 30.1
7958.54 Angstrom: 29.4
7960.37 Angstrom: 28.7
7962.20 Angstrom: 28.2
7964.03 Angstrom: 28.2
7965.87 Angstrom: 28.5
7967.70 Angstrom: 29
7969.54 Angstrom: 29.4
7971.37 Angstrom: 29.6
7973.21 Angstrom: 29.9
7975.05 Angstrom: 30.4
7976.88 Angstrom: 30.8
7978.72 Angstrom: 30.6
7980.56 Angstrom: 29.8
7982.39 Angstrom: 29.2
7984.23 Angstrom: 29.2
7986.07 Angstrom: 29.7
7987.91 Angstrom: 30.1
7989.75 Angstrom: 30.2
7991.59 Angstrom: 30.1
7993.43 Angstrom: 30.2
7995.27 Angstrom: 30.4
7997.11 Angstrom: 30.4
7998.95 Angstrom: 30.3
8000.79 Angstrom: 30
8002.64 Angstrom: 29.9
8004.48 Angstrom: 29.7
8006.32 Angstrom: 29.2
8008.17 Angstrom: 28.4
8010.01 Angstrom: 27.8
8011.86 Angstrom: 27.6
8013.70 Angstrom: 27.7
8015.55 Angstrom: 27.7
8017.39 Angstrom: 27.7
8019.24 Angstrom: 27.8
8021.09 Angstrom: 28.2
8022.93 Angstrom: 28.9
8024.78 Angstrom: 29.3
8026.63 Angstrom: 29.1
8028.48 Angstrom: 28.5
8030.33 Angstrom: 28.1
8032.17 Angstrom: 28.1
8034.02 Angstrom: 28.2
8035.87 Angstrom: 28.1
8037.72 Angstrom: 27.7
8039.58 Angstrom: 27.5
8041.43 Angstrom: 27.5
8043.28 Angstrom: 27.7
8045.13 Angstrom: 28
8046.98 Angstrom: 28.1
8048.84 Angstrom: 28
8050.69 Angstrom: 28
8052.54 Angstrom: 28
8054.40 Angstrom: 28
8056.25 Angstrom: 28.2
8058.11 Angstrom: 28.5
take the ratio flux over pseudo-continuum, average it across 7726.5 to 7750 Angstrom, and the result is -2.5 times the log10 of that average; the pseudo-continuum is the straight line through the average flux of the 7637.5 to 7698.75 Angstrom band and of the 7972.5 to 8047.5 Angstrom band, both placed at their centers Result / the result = 0.02 mag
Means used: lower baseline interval 31.4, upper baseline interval 29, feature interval 30.3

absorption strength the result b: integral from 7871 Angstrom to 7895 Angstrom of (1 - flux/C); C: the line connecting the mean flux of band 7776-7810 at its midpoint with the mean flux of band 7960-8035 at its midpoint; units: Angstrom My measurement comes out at 0.7 Angstrom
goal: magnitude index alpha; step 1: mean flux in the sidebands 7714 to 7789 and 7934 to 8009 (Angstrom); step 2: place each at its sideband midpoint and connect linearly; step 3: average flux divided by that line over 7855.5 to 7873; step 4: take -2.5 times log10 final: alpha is 0.03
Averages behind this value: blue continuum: 31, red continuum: 29.7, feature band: 29.7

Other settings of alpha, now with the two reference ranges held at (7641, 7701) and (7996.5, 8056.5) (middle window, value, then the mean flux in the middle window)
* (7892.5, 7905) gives -0.03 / 30.4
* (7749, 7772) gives -0.03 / 31.3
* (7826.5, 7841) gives 0.02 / 29.4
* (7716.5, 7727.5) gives 0.02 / 30.2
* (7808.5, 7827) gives 0.01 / 29.9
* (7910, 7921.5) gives 0.02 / 28.9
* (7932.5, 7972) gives -0.02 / 29.5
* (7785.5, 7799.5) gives -0.03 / 31.2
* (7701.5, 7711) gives 0.00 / 31.2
